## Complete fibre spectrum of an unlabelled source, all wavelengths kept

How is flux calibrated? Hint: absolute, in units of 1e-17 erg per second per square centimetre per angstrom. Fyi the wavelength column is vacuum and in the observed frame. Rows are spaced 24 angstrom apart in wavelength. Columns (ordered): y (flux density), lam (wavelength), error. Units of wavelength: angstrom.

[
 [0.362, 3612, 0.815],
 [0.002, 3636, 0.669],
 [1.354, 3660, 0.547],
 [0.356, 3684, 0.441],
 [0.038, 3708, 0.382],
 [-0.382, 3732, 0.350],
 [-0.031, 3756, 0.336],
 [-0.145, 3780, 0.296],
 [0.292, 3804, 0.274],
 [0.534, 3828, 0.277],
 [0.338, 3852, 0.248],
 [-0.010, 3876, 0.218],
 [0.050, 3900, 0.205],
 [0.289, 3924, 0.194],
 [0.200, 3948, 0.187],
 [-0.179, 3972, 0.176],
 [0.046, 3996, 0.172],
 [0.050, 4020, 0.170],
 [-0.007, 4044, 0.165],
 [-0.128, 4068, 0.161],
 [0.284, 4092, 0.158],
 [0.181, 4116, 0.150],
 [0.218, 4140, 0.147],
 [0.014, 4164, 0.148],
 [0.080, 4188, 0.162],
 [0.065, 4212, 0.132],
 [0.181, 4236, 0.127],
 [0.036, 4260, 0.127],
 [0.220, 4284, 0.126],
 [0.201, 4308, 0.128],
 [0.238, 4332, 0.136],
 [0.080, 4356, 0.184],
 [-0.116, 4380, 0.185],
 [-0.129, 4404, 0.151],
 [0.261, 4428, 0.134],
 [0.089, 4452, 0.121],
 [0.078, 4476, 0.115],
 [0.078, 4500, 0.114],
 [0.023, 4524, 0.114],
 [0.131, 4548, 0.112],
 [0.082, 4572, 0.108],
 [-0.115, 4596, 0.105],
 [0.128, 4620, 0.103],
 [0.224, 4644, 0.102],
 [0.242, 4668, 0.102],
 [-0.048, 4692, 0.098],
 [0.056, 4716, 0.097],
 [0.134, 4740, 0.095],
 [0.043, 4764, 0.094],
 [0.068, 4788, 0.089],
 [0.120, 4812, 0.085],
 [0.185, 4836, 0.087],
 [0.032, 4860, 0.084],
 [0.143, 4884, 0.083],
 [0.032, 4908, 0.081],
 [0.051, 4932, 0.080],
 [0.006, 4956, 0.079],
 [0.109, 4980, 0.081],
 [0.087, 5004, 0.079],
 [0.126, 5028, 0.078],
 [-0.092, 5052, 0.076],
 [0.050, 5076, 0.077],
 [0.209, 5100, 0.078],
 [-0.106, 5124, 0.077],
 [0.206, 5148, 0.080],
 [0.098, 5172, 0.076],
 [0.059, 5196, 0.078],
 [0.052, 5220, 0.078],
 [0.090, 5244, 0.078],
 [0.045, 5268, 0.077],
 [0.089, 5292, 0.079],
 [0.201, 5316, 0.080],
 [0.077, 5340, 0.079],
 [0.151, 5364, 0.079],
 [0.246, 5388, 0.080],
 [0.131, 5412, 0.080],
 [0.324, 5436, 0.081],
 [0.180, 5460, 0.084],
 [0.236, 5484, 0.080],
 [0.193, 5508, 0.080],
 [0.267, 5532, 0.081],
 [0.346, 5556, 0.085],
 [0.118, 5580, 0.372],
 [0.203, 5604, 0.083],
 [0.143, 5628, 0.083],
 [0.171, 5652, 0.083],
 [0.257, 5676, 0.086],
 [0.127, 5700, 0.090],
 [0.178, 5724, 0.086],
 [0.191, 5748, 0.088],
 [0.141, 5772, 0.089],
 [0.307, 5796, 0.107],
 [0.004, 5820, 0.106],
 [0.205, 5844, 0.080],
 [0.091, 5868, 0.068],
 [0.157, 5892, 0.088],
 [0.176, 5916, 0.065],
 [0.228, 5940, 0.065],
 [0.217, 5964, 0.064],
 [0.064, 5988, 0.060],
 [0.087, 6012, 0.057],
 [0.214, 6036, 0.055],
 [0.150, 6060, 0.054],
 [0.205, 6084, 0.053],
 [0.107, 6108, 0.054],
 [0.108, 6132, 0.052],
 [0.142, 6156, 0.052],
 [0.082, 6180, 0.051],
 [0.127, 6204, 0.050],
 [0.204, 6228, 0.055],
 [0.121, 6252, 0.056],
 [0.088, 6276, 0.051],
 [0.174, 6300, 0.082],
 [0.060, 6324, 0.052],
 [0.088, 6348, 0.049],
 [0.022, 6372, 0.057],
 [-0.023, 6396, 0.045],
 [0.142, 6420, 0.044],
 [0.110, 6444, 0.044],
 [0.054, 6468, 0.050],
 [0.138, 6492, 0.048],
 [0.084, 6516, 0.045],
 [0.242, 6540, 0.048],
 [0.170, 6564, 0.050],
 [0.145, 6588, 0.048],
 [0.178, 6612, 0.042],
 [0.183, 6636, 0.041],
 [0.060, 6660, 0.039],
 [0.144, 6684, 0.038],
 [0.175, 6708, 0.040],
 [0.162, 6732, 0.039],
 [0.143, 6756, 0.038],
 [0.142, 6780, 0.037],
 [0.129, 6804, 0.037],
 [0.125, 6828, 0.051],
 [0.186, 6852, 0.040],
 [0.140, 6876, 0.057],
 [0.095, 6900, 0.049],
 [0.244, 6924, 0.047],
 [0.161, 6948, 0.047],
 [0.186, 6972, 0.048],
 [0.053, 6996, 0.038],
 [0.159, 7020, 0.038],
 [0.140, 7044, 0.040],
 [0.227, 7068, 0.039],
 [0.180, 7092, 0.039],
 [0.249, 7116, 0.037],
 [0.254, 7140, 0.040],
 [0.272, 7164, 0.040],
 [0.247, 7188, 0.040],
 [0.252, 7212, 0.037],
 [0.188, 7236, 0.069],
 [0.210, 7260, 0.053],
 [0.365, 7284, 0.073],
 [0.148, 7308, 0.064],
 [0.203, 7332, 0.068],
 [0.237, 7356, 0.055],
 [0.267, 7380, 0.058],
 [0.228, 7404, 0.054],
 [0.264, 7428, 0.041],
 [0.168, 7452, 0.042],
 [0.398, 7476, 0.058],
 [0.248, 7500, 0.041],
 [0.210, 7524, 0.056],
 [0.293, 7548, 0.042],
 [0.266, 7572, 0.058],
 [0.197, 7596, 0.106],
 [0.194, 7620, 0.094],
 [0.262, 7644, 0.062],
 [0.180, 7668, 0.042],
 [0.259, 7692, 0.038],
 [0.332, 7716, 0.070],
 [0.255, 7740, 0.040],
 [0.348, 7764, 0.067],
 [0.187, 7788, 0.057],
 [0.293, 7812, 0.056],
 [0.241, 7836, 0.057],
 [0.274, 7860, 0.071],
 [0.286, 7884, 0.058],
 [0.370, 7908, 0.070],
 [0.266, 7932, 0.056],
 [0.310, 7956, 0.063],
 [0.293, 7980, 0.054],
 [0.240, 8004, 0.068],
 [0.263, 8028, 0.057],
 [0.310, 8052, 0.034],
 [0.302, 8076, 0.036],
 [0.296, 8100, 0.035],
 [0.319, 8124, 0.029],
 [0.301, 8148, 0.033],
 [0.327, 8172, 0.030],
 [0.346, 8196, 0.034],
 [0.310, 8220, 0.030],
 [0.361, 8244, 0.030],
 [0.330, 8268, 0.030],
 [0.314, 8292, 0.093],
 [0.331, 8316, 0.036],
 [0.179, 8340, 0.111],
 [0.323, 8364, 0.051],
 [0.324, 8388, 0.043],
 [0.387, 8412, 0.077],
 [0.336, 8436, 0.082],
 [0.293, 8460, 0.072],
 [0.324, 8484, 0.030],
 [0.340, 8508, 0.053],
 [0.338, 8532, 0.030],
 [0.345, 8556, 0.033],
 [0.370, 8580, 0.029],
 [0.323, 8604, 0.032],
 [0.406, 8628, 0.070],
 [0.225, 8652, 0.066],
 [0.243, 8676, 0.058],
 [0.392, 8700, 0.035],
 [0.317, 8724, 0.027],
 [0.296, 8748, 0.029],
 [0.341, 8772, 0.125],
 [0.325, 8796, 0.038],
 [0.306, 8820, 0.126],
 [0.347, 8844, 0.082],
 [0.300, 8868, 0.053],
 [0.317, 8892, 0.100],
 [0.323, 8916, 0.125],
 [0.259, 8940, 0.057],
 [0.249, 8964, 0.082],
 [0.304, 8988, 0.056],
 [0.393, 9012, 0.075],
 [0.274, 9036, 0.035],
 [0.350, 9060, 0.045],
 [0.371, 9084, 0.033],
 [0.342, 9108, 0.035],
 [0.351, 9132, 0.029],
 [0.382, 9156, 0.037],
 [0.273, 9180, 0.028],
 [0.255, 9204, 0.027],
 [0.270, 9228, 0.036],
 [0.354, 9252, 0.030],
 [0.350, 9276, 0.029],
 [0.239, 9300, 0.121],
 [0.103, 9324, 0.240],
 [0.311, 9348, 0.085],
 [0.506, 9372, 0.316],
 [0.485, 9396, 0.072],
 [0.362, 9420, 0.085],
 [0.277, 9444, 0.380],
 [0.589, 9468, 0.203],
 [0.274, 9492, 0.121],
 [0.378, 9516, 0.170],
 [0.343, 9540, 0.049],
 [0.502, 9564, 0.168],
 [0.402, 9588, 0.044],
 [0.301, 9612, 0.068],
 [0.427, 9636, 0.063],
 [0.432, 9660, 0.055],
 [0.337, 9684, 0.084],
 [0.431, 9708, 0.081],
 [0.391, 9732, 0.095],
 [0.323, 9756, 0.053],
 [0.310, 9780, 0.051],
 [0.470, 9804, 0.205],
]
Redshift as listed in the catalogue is 0.778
